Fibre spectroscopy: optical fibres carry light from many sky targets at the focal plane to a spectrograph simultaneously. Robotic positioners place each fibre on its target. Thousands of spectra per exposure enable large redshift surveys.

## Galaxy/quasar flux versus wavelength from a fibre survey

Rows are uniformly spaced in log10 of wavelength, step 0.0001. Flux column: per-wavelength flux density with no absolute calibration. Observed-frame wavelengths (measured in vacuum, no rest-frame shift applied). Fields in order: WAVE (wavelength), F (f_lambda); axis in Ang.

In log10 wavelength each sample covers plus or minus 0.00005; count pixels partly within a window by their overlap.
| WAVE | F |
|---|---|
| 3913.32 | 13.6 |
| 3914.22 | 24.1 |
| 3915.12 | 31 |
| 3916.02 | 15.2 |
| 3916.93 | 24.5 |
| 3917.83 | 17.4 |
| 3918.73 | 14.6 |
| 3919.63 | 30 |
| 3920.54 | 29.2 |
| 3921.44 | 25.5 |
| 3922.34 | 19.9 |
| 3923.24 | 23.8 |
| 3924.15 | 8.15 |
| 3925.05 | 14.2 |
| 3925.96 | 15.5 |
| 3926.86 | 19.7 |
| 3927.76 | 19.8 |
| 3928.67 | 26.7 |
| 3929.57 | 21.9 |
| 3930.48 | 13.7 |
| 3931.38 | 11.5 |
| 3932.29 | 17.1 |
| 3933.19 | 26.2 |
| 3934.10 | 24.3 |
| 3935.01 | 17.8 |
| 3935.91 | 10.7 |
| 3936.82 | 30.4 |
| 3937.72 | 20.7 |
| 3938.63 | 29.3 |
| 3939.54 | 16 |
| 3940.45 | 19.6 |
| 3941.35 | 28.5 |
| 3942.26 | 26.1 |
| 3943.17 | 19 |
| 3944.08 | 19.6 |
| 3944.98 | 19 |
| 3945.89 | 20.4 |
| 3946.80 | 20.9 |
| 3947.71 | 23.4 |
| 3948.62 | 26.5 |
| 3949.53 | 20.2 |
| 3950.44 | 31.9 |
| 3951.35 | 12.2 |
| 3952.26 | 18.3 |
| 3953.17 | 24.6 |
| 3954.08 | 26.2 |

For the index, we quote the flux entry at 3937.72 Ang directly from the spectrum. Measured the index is 20.7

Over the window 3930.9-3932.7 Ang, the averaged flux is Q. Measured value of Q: 14.2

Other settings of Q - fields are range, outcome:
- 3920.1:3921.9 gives 27.4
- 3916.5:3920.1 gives 21.6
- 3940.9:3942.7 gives 27.3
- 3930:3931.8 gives 12.7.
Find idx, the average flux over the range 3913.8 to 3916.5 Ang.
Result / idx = 23.4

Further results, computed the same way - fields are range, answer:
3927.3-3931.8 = 18.8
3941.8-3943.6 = 22.6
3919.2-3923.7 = 25.6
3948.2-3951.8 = 22.7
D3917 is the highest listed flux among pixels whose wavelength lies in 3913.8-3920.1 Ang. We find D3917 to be 31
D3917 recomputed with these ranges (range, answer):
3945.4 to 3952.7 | 31.9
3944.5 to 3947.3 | 20.9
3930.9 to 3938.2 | 30.4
